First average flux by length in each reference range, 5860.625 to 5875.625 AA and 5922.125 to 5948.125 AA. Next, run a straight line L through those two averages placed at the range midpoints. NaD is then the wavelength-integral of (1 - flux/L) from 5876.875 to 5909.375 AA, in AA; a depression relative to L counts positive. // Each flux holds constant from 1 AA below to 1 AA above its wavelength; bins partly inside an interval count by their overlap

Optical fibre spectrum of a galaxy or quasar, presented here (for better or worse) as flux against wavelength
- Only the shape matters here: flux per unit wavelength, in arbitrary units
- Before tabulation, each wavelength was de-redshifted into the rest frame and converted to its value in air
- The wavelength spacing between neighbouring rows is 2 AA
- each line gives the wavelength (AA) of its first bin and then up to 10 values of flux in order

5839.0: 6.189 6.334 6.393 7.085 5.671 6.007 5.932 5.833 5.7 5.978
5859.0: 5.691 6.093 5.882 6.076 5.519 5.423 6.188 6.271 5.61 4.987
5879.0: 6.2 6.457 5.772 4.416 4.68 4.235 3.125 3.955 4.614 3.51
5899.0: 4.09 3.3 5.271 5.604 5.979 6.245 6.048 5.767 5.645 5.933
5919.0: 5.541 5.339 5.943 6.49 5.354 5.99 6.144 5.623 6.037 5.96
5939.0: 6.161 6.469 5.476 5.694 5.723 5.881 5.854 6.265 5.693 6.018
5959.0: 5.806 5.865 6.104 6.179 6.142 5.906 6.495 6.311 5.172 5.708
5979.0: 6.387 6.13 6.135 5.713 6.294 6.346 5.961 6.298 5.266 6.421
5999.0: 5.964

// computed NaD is 5.9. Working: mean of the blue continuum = 5.88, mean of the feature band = 4.82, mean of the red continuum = 5.93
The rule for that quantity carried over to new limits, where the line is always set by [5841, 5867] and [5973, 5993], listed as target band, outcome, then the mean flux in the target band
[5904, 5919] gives 0.4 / 5.87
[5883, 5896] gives 3.7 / 4.29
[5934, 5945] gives 0.0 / 5.99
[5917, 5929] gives 0.5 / 5.77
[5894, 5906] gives 3.2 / 4.4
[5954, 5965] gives 0.2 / 5.92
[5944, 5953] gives 0.3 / 5.84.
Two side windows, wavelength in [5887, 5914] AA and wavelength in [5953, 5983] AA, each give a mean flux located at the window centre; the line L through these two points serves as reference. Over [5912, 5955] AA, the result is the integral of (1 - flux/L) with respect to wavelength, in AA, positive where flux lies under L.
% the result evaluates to -4.1 AA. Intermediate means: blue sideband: 4.75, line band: 5.87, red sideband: 6.01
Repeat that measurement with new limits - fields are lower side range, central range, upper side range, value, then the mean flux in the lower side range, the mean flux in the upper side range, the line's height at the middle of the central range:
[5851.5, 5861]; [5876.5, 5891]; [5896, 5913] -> 0.77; 5.84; 5.05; 5.39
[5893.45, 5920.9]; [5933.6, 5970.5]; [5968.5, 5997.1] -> -1.84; 5.18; 6.03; 5.68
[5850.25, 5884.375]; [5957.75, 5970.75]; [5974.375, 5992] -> -0.12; 5.84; 6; 5.97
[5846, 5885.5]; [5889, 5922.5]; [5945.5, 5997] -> 5.06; 5.8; 5.99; 5.87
